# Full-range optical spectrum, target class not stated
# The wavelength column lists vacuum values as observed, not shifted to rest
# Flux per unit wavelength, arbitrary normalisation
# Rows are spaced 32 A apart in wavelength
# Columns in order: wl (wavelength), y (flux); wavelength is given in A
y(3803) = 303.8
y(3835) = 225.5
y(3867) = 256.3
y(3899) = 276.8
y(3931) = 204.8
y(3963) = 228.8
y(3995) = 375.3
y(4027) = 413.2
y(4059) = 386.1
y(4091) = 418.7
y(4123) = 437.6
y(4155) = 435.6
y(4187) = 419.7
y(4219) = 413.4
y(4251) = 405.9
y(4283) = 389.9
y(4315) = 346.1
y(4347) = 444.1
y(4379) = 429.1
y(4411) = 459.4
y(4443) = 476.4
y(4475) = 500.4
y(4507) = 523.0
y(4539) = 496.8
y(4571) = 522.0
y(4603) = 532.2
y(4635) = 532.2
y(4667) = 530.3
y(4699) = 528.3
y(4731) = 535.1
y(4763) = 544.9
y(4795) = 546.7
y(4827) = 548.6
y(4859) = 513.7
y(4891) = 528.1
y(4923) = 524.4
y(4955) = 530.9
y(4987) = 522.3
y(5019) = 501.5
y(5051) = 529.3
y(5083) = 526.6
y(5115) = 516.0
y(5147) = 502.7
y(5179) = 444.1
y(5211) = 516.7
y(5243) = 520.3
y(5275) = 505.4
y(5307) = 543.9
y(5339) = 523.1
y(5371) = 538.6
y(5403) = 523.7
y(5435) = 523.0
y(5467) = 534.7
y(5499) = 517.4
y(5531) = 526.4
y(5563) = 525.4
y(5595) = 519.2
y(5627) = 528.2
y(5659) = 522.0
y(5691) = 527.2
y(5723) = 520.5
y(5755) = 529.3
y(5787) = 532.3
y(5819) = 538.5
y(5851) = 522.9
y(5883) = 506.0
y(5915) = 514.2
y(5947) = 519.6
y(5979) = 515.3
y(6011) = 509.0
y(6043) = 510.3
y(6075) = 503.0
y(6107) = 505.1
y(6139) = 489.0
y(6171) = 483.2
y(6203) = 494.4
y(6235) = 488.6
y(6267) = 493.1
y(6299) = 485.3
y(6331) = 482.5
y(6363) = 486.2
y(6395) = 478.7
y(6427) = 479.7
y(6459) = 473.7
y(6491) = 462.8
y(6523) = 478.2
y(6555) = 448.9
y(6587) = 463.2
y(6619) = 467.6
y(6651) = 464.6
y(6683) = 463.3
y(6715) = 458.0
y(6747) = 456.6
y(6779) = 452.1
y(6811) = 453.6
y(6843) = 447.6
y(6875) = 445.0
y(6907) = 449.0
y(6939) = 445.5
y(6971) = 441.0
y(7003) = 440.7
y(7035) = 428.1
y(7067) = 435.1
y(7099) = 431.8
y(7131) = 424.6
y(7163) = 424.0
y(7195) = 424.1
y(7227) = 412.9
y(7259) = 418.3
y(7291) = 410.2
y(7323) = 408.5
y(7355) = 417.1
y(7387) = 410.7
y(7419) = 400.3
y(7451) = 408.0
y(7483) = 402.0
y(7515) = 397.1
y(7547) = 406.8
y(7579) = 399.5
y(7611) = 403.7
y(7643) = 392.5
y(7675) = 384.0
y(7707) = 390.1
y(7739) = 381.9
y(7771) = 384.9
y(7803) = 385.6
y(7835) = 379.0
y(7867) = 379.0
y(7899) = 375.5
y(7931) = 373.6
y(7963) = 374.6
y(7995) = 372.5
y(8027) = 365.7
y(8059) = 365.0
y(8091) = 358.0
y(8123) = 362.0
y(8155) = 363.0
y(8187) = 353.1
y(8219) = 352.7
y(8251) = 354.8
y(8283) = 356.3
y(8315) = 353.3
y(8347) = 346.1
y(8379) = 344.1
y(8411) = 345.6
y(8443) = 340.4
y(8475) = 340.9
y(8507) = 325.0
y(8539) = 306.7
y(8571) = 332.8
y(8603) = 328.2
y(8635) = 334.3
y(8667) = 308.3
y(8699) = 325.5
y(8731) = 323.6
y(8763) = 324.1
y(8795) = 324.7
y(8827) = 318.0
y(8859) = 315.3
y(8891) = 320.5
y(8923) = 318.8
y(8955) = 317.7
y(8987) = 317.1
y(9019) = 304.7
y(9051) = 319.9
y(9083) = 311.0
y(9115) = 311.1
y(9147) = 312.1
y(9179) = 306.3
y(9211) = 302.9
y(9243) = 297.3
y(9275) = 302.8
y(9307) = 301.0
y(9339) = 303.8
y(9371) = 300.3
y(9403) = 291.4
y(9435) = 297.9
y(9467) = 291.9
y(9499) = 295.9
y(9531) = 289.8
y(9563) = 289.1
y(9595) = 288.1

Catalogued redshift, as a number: 0.00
